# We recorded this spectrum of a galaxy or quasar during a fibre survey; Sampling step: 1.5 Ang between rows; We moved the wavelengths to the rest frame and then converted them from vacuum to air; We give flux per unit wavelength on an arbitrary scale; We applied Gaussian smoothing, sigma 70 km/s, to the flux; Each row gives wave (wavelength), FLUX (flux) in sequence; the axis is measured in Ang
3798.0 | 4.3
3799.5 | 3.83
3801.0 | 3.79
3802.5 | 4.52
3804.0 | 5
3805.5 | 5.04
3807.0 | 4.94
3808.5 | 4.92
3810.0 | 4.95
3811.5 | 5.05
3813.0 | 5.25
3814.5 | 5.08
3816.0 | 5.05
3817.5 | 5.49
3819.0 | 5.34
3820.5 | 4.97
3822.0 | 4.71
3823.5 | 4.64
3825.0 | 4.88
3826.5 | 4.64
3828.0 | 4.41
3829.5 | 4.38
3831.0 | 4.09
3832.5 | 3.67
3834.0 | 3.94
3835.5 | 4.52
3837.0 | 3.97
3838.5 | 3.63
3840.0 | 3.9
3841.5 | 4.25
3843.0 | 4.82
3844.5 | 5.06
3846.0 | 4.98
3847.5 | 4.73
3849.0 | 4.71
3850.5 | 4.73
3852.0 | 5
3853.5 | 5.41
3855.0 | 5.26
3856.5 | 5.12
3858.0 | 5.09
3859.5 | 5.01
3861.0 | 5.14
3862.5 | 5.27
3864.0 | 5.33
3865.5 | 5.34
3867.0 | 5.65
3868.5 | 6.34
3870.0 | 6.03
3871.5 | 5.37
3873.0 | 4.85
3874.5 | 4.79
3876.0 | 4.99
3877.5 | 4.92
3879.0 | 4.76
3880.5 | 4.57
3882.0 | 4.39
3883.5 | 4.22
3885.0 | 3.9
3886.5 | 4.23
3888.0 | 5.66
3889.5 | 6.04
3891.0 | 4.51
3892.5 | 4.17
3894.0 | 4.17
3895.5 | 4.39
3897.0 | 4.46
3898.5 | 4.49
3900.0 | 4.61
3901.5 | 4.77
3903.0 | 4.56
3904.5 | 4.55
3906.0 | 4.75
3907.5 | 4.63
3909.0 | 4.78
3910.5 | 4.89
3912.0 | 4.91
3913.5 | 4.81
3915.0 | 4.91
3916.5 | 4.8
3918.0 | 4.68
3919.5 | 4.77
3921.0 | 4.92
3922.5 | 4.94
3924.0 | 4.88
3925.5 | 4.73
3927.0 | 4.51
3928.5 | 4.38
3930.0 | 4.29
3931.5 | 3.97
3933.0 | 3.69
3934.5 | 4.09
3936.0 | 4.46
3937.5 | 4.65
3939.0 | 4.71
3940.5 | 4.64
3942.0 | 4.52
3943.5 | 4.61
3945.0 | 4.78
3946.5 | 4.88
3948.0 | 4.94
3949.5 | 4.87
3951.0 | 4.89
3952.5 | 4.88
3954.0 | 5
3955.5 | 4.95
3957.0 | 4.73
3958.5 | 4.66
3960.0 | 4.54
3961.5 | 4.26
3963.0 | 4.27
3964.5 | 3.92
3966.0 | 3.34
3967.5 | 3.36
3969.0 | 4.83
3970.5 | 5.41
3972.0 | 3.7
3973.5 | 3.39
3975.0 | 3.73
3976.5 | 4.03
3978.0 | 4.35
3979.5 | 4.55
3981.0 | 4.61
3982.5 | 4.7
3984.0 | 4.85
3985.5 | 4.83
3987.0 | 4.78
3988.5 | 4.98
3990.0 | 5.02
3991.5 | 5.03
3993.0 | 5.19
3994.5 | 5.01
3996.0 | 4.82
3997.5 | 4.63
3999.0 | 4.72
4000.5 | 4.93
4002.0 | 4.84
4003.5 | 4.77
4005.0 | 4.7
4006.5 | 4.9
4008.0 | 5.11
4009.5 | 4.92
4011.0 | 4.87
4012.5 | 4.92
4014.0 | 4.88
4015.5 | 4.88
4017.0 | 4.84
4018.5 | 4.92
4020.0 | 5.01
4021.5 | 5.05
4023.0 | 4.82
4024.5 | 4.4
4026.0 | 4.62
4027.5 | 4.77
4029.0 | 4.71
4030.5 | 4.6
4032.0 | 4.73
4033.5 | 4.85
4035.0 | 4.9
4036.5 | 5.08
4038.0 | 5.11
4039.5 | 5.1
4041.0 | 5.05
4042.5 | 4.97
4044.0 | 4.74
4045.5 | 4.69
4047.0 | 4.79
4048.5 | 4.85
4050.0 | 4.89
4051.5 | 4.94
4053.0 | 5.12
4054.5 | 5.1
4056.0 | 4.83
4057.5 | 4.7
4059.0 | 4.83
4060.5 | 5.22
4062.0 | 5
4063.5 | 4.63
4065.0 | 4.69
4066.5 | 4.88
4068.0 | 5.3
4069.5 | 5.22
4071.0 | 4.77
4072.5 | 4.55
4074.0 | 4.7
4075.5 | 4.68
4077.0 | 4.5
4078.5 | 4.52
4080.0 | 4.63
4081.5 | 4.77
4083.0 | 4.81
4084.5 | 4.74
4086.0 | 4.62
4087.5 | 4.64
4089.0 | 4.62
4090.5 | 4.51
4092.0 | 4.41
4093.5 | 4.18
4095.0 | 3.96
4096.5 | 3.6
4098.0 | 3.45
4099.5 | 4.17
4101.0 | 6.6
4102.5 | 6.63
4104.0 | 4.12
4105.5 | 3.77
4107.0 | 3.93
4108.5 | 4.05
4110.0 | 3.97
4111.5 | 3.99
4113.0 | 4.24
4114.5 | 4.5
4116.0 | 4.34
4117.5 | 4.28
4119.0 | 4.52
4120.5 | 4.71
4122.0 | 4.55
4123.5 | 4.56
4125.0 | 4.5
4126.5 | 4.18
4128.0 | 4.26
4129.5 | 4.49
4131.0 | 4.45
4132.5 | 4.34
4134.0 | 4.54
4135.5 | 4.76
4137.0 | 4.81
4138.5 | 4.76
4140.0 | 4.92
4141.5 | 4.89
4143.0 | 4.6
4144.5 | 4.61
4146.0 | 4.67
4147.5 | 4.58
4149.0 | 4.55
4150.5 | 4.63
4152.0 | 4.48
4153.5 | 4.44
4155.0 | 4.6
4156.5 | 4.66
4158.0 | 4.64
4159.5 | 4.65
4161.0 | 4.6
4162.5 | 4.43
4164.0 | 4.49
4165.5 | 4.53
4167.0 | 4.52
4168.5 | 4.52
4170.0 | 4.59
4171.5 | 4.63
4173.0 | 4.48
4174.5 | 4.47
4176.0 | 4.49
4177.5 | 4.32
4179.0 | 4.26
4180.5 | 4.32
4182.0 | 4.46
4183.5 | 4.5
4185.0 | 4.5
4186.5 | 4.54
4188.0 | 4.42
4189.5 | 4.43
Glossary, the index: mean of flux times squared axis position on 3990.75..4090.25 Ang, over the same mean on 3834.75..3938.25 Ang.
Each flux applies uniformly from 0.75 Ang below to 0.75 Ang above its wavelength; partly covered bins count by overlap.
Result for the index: 1.10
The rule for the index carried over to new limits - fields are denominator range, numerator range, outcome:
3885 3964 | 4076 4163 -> 1.07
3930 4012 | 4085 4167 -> 1.06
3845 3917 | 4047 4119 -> 1.05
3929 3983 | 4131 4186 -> 1.14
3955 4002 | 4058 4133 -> 1.07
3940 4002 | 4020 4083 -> 1.10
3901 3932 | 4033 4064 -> 1.12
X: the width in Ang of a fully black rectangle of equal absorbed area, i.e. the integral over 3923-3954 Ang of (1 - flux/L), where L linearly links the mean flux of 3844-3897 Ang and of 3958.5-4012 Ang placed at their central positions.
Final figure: 0.98 Ang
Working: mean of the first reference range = 4.97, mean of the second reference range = 4.57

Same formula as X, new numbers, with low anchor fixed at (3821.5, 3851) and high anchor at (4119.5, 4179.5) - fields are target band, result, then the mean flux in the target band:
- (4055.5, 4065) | -0.7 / 4.86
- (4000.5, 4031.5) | -2.3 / 4.83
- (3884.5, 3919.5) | -1.8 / 4.69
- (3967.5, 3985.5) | 0.5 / 4.35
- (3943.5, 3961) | -1.3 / 4.81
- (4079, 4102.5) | -0.3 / 4.58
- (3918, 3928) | -0.7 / 4.77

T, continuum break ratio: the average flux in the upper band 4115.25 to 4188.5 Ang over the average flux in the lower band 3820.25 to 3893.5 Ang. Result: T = 0.95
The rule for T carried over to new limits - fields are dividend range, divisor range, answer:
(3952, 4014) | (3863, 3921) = 0.95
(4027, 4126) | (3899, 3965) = 1.01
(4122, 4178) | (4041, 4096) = 0.96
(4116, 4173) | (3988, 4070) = 0.93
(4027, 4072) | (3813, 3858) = 1.05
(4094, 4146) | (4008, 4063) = 0.92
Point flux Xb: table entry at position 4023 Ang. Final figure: 4.82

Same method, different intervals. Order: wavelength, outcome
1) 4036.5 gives 5.08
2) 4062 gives 5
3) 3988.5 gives 4.98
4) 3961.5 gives 4.26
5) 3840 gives 3.9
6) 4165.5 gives 4.53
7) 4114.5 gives 4.5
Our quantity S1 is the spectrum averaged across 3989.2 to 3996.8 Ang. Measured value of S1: 5.01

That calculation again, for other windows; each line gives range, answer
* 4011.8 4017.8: 4.88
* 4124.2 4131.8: 4.38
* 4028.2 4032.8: 4.68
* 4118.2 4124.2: 4.58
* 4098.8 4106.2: 5.07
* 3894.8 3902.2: 4.54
